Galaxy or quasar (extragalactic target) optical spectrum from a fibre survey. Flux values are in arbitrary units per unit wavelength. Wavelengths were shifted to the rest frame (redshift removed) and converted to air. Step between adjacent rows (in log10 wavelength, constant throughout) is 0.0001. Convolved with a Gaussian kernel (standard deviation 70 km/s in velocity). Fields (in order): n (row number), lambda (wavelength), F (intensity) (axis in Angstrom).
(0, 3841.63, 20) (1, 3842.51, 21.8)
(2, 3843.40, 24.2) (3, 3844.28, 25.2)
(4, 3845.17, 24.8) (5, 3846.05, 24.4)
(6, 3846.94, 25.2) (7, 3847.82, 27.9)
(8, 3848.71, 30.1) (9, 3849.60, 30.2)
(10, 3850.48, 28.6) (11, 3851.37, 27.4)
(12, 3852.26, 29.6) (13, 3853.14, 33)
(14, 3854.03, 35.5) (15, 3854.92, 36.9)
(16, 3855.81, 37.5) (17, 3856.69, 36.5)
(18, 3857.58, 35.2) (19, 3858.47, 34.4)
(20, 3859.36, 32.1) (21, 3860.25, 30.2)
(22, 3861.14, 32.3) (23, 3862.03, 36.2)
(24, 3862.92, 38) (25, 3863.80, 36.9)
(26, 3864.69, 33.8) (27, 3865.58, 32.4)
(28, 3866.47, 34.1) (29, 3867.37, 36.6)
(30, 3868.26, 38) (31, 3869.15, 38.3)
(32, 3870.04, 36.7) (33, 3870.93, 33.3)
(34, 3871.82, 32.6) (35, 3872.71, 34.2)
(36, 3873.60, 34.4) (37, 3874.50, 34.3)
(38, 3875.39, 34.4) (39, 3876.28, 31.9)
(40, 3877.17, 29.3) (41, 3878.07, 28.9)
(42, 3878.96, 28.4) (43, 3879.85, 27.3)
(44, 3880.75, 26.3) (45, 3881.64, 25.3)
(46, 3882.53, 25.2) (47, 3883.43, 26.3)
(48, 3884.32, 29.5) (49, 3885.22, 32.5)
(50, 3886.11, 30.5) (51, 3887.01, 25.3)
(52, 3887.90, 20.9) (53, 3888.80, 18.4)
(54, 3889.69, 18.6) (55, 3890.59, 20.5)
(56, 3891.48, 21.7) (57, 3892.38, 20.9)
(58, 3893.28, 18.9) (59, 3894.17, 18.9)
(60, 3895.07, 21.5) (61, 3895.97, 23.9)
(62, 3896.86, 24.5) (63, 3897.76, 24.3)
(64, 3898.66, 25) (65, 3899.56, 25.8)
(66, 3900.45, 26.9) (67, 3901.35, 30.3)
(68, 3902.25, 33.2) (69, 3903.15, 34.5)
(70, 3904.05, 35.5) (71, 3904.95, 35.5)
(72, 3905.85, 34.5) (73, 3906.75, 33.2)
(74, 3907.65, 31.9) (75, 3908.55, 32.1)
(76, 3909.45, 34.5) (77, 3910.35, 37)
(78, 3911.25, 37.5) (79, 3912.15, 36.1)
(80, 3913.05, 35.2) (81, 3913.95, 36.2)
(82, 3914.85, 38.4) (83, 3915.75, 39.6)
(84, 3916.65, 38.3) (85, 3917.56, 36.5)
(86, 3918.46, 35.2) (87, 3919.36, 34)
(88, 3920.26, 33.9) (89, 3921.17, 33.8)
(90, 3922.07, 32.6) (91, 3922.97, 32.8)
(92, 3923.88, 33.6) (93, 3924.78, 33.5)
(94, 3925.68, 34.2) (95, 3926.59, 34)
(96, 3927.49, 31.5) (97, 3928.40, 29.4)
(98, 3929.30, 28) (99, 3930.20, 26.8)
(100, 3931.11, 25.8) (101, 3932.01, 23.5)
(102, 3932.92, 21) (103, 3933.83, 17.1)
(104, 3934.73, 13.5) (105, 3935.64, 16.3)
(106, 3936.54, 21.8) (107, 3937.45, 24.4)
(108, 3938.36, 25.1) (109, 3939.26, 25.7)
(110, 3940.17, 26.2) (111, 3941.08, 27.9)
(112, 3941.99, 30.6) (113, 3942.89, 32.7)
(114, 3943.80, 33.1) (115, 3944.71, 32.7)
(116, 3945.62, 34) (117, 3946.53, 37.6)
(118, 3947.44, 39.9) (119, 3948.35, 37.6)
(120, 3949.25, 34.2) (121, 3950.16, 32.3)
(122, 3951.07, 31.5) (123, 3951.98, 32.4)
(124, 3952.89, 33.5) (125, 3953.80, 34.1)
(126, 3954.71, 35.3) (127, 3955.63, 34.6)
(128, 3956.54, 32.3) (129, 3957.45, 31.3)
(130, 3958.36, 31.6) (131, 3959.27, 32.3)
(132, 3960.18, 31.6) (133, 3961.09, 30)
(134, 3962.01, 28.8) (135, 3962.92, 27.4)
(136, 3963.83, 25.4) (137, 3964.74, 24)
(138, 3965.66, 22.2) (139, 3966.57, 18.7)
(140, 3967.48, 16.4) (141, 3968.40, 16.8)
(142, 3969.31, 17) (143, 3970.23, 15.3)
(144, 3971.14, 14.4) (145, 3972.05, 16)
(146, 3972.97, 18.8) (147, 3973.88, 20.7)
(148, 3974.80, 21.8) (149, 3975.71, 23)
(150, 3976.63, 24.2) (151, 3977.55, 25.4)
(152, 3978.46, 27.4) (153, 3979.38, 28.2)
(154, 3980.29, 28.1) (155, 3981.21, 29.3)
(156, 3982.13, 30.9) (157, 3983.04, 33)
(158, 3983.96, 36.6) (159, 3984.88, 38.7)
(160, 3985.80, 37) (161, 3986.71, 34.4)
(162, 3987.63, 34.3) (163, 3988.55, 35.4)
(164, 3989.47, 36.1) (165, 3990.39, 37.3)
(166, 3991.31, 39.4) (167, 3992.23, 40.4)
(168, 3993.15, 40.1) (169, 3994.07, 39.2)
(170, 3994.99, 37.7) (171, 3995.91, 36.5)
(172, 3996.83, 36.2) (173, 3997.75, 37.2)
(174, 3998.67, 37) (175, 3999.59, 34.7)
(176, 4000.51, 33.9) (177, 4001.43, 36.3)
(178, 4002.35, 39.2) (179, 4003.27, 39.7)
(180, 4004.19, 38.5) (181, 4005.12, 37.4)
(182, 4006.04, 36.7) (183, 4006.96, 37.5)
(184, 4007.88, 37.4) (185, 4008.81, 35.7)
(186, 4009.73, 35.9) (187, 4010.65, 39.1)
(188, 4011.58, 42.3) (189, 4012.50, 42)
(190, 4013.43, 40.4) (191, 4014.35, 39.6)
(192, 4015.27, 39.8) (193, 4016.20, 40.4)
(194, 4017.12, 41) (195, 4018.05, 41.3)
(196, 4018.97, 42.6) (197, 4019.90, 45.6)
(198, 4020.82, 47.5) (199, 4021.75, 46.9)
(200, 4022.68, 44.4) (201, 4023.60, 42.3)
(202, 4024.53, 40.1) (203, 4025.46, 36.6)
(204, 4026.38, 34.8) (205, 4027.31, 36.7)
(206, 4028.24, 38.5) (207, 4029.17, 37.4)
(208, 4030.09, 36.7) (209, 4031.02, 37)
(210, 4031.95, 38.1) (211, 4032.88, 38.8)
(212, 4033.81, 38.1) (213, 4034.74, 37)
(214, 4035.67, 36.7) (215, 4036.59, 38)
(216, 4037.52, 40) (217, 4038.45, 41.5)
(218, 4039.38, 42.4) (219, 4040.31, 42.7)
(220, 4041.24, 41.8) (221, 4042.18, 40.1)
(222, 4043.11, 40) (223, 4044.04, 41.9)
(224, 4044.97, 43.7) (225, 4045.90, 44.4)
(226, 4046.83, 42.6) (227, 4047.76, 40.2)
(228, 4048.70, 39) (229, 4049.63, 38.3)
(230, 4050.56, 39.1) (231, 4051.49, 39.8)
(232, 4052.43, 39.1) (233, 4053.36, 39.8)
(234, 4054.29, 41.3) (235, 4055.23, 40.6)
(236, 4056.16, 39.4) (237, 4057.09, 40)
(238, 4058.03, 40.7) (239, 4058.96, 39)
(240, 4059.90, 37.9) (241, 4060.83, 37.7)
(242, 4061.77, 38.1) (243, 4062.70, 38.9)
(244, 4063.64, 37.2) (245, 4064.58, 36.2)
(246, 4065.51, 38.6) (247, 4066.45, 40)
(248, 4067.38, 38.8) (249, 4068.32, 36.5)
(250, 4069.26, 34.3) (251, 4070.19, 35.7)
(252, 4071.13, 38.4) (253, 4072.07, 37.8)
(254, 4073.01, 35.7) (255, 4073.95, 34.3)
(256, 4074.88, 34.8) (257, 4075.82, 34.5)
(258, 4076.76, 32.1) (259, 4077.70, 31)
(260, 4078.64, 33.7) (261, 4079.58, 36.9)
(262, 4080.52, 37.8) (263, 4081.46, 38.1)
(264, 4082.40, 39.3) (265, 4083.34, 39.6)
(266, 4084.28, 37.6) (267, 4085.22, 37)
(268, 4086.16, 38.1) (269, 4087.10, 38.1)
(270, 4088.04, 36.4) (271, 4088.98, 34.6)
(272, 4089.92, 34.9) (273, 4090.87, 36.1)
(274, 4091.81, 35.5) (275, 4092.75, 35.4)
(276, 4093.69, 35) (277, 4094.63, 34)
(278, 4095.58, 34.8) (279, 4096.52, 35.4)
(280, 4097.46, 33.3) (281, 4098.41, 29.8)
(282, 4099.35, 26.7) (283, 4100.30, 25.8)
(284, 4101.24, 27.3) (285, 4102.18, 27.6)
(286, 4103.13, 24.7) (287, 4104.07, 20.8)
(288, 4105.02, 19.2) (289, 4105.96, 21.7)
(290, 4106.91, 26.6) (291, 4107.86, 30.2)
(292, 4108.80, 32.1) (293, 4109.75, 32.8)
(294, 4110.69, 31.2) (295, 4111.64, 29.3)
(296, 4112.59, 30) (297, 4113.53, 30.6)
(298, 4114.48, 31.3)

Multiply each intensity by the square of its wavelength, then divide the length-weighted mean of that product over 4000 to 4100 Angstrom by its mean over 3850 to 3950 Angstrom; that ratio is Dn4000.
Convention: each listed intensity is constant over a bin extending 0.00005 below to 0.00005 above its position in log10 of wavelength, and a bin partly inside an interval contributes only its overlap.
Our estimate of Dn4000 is 1.35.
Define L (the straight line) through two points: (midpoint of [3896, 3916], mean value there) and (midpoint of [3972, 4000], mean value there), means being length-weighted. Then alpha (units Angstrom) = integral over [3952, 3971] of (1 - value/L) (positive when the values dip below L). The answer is 3.3 Angstrom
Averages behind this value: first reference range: 32.6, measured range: 26.8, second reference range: 32.3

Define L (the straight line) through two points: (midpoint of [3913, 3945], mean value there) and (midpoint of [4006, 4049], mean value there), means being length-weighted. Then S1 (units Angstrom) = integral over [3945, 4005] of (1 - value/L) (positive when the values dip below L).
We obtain 6.2 Angstrom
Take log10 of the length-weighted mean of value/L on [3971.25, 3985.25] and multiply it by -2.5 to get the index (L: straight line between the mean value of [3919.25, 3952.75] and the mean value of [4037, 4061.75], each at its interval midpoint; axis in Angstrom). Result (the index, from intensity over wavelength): 0.26 mag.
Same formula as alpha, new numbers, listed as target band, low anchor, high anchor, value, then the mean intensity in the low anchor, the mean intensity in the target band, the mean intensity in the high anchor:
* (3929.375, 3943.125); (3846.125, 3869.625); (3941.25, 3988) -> 2.8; 33.2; 23.9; 28.8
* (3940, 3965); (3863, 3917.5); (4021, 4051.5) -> 1.7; 30.4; 32.1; 39.9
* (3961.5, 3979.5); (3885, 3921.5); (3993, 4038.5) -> 7.0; 29.9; 21.5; 38.9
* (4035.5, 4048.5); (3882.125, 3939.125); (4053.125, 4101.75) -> -2.5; 28.7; 41.2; 36.1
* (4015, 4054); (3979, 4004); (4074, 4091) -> -4.7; 35.9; 40.3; 36.1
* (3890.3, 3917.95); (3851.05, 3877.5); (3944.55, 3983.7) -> 0.9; 34.3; 30.5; 27.7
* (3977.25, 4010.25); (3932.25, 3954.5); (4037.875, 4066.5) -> -1.4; 29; 35.6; 40.1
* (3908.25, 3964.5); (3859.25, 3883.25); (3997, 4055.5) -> 6.7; 32.6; 31.3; 39.6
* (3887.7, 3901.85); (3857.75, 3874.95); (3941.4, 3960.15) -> 4.8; 34.7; 22.6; 33.6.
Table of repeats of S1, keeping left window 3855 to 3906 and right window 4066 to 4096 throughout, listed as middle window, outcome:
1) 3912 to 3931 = -1.6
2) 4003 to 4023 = -3.8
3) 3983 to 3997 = -1.6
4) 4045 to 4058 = -1.9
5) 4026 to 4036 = -0.8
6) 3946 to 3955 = -0.8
